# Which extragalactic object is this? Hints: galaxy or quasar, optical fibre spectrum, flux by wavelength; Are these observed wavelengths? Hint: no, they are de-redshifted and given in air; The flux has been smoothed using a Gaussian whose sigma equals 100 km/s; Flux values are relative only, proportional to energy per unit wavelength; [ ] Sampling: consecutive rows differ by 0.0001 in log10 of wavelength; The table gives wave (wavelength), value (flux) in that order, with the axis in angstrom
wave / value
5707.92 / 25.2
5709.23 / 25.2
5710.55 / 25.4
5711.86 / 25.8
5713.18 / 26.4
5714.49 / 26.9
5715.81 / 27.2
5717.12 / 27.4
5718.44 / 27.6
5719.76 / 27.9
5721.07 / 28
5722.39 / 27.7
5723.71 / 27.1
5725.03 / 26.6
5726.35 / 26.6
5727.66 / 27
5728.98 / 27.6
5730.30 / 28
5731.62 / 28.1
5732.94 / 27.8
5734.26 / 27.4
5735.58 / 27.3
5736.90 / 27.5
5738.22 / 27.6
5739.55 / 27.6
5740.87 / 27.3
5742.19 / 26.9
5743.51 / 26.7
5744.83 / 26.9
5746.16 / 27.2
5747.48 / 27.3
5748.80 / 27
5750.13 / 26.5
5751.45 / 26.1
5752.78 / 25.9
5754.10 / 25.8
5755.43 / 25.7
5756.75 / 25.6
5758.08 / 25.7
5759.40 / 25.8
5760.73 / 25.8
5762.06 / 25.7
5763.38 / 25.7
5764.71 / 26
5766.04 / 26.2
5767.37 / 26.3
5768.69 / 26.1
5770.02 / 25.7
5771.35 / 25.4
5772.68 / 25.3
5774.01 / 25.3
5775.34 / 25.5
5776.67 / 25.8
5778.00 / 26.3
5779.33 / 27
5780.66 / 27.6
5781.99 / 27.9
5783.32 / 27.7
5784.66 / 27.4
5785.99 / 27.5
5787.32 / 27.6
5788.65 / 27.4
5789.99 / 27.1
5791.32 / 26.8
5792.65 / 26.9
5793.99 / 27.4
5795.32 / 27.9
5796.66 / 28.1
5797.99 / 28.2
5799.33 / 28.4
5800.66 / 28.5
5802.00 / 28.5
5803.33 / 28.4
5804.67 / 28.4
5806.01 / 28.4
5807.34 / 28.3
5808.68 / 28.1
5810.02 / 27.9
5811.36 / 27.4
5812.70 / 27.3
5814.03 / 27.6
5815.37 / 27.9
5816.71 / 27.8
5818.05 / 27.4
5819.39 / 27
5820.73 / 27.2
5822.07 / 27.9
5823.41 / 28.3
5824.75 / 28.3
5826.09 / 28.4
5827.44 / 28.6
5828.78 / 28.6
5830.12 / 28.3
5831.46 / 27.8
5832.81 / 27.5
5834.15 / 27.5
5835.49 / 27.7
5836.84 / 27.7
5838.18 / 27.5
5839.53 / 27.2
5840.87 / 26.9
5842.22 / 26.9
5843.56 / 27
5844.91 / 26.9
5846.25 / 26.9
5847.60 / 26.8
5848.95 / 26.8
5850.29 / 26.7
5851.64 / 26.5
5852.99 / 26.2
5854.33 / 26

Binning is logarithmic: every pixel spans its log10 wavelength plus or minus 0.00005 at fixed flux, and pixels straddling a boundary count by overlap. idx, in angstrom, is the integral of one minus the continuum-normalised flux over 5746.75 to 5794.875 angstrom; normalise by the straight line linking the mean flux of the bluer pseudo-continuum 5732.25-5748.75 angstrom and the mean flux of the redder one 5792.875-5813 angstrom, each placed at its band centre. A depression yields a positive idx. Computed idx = 2.2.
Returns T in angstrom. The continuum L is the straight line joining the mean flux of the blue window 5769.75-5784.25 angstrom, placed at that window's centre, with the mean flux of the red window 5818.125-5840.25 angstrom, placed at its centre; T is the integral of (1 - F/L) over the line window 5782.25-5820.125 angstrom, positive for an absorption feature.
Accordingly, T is -1.0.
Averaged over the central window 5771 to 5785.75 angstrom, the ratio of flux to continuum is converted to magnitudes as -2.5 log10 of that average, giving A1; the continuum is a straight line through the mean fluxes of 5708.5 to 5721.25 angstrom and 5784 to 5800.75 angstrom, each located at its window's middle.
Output 0.04 mag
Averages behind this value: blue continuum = 26.7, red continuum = 27.6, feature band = 26.5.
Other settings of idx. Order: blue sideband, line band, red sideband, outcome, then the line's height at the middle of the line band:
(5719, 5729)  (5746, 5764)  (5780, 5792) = 0.8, 27.4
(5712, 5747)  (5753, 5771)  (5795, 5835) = 1.1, 27.6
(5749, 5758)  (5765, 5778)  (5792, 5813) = 0.5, 26.7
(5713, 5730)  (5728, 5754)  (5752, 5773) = -0.6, 26.6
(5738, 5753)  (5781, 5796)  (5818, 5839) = 0.0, 27.4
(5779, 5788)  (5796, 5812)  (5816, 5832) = -0.3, 27.8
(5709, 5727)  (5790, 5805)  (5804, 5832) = -0.1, 27.7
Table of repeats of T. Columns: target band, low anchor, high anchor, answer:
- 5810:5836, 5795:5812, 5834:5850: -0.2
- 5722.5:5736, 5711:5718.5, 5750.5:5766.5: -0.4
